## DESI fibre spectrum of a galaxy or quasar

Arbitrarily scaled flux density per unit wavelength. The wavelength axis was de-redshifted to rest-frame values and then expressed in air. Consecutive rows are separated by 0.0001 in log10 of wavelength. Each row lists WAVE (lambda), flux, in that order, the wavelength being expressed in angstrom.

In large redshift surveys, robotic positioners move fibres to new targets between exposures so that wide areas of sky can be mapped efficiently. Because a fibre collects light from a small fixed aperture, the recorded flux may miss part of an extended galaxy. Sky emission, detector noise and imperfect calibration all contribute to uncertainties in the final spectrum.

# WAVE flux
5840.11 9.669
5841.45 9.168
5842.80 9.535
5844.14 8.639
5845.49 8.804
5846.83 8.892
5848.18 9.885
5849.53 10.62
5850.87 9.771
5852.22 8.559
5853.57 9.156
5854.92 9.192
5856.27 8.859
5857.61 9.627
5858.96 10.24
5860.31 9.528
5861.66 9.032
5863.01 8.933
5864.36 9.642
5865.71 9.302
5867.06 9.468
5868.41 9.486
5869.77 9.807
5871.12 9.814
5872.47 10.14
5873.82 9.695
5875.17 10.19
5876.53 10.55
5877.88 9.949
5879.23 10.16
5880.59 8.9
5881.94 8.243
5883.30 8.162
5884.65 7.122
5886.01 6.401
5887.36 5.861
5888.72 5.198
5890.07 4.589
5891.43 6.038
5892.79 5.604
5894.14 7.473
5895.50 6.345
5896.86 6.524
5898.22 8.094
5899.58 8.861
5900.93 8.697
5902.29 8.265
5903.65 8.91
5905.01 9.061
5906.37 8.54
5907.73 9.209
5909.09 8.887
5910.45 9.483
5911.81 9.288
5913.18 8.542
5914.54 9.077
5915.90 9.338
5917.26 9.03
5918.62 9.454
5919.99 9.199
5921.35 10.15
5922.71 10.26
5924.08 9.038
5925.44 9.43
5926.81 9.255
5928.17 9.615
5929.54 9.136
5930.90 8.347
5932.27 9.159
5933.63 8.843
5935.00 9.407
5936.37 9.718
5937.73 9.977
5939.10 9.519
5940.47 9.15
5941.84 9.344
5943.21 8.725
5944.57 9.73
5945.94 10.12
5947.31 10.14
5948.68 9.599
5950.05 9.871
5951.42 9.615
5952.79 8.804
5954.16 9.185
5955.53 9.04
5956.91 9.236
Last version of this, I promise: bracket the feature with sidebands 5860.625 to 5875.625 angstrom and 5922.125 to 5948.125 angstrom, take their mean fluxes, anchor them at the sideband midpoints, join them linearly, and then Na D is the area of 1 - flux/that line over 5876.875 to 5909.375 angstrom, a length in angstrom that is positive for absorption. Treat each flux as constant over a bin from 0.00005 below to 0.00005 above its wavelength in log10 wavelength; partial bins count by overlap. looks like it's 6.1 angstrom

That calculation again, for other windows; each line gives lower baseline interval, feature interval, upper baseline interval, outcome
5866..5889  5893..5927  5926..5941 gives 1.3 angstrom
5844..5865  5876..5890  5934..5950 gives 2.3 angstrom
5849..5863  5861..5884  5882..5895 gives -4.9 angstrom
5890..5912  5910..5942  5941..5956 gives -2.1 angstrom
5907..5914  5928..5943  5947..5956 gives 0.1 angstrom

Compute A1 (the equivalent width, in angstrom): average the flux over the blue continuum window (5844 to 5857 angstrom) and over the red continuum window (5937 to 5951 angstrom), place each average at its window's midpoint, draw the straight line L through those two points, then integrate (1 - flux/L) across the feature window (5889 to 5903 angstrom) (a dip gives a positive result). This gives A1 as 3.6 angstrom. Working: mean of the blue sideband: 9.27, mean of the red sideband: 9.62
